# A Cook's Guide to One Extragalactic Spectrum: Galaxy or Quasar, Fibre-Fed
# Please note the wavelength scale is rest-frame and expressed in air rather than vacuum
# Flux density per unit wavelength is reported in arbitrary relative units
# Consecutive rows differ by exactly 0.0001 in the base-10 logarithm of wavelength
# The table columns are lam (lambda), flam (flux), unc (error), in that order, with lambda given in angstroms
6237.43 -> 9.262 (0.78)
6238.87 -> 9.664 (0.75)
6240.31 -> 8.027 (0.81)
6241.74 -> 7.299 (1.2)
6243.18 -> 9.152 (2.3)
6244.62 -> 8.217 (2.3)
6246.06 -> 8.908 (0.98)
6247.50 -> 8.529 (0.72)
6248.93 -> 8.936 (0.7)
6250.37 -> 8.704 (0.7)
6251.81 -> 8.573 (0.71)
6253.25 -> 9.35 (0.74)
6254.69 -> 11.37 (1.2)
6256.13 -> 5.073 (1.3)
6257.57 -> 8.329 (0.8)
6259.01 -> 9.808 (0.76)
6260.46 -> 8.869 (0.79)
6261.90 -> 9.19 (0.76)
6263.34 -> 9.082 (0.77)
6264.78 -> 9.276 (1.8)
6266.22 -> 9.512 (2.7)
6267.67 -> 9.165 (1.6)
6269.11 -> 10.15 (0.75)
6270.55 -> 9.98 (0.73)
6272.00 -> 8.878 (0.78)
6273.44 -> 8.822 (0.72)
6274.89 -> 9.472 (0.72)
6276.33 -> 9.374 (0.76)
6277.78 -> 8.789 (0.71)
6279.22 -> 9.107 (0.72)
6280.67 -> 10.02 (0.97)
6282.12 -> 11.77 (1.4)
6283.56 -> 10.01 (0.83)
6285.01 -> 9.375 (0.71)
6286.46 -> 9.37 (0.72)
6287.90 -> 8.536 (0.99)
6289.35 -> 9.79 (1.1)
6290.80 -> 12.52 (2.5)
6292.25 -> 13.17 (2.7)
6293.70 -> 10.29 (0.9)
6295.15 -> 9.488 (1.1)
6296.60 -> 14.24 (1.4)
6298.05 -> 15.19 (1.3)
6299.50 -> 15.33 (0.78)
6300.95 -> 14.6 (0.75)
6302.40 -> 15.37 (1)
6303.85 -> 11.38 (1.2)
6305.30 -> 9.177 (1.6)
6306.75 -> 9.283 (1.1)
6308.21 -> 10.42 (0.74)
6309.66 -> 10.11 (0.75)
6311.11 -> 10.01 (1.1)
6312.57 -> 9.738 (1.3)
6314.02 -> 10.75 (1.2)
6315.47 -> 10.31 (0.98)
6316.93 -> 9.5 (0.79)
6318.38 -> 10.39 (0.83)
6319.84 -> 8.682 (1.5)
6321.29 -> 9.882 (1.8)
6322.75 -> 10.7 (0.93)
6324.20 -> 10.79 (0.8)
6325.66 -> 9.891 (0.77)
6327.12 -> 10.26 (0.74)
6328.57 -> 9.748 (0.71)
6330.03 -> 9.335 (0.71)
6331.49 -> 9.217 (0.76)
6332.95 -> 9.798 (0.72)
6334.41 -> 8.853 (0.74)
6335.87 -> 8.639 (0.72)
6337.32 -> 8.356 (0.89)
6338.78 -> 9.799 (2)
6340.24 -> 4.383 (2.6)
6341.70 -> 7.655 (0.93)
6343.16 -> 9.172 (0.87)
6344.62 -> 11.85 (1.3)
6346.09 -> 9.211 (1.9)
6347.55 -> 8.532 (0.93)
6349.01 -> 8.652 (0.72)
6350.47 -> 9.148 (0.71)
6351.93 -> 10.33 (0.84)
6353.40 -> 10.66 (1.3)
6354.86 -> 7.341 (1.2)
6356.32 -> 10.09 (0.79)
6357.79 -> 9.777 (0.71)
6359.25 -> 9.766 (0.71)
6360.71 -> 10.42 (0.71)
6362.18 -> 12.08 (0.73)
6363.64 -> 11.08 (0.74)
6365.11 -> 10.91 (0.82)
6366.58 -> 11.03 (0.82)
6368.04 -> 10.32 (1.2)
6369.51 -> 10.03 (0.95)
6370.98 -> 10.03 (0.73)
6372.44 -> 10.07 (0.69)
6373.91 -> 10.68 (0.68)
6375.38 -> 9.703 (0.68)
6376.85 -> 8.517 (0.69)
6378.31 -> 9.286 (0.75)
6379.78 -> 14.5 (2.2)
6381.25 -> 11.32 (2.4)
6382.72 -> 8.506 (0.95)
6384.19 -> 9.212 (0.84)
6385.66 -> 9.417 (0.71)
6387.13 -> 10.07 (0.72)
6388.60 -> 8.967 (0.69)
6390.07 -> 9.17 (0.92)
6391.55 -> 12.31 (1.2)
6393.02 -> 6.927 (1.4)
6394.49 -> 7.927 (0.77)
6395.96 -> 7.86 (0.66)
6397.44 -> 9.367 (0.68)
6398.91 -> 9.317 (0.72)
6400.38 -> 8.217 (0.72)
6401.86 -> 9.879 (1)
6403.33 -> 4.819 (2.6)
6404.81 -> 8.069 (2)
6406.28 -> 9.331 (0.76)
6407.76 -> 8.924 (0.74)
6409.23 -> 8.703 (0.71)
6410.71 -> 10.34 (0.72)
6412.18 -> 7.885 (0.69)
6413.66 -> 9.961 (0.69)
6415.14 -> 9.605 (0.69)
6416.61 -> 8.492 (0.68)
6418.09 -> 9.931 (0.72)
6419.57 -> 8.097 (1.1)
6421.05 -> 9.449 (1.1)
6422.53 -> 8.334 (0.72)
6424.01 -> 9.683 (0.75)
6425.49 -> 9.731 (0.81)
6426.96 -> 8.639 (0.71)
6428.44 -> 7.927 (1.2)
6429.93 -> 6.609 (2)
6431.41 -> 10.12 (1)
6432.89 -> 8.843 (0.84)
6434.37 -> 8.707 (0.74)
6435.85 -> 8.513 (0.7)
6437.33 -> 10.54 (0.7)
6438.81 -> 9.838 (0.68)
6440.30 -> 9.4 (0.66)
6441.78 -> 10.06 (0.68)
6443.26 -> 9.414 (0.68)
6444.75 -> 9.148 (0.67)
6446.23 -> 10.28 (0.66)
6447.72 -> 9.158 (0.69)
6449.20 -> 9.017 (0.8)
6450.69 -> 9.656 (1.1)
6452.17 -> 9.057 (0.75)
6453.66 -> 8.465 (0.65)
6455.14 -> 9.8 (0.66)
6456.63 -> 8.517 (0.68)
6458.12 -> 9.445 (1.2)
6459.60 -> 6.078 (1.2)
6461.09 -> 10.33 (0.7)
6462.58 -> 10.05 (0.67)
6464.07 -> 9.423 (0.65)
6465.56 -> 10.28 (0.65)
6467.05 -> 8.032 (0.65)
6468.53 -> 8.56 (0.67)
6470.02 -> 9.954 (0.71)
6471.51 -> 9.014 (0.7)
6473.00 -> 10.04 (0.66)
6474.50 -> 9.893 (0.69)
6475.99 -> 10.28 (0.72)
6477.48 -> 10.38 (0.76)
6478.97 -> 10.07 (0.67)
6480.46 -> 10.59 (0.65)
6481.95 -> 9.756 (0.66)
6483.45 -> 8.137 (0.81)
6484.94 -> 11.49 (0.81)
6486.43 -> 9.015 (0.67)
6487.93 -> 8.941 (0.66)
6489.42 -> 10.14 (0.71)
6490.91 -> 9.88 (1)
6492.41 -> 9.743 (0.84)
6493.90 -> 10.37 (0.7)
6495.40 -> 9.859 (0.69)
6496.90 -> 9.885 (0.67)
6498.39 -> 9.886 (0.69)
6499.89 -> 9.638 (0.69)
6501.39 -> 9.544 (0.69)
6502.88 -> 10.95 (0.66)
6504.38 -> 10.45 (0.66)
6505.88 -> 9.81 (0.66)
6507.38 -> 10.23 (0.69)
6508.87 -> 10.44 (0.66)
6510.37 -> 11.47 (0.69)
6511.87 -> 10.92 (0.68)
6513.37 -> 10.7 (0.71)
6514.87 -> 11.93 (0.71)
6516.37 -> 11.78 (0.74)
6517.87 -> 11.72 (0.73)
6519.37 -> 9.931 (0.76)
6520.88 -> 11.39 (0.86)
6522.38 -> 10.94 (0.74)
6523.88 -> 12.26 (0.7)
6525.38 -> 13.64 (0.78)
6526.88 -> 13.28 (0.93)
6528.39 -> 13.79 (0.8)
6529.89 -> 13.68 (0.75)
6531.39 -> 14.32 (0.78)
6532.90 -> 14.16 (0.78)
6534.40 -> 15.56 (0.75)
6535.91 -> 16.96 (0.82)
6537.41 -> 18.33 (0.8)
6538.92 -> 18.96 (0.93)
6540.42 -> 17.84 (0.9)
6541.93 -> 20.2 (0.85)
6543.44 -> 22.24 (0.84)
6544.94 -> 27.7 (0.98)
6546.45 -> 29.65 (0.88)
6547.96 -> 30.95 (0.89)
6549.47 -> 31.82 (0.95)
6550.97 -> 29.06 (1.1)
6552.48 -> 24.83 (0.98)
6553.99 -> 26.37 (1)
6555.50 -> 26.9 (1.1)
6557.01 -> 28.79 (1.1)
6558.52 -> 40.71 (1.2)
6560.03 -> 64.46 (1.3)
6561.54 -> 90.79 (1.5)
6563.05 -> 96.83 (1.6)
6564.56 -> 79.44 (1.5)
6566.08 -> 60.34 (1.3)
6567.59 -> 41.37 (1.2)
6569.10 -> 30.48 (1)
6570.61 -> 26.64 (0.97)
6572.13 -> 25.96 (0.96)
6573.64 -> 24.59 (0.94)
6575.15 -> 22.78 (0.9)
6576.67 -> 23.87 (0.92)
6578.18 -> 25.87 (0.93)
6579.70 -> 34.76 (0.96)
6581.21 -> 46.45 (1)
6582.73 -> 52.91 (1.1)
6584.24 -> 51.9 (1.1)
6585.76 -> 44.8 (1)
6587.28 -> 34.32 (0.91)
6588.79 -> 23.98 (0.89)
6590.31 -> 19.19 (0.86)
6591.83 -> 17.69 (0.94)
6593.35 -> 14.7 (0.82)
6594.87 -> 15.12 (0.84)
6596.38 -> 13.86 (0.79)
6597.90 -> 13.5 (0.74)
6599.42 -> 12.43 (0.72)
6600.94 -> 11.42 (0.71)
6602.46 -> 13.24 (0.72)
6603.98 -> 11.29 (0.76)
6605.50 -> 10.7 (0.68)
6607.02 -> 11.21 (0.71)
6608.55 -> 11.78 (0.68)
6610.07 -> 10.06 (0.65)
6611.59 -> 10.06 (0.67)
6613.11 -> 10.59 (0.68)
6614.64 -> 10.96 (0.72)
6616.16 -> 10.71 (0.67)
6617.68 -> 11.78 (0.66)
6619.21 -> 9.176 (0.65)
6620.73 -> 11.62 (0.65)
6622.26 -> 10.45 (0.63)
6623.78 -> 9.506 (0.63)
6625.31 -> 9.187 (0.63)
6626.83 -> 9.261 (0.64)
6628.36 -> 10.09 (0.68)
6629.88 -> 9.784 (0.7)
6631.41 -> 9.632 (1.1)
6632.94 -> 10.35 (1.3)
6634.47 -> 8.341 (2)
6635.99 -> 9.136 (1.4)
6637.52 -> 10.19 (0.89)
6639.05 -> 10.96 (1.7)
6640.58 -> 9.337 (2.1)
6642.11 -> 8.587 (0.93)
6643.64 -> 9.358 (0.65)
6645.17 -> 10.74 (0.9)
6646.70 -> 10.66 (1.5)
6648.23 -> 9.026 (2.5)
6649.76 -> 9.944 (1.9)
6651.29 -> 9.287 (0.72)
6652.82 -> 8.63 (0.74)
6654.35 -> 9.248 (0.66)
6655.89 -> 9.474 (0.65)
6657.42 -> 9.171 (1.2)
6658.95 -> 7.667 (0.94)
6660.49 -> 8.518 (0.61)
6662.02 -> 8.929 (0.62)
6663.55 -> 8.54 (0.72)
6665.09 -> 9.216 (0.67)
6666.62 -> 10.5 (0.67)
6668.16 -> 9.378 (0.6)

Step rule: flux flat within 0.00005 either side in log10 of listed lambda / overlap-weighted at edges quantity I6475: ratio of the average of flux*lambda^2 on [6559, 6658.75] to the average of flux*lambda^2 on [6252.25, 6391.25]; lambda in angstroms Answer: 2.3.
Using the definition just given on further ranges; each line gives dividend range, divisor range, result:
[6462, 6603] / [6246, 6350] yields 2.31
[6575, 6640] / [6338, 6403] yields 1.91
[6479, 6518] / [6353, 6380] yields 1.04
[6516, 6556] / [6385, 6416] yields 2.21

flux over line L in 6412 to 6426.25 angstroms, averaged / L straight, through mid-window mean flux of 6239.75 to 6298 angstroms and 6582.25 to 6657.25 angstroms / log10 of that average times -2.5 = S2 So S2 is 0.24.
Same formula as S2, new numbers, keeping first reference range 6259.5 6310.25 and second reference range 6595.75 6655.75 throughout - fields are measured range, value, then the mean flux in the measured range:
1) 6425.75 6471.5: 0.148 mag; 9.14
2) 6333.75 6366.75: 0.117 mag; 9.44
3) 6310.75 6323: 0.060 mag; 9.96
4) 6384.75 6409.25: 0.193 mag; 8.79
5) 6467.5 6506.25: 0.065 mag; 9.84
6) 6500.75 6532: -0.112 mag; 11.6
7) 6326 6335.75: 0.113 mag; 9.49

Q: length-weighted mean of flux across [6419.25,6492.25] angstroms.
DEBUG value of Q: 9.33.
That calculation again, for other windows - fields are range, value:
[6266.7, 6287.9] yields 9.55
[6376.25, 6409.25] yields 9.17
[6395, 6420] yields 8.75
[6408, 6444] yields 9.12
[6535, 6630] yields 26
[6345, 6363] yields 9.72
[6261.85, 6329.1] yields 10.5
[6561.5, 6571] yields 59.9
